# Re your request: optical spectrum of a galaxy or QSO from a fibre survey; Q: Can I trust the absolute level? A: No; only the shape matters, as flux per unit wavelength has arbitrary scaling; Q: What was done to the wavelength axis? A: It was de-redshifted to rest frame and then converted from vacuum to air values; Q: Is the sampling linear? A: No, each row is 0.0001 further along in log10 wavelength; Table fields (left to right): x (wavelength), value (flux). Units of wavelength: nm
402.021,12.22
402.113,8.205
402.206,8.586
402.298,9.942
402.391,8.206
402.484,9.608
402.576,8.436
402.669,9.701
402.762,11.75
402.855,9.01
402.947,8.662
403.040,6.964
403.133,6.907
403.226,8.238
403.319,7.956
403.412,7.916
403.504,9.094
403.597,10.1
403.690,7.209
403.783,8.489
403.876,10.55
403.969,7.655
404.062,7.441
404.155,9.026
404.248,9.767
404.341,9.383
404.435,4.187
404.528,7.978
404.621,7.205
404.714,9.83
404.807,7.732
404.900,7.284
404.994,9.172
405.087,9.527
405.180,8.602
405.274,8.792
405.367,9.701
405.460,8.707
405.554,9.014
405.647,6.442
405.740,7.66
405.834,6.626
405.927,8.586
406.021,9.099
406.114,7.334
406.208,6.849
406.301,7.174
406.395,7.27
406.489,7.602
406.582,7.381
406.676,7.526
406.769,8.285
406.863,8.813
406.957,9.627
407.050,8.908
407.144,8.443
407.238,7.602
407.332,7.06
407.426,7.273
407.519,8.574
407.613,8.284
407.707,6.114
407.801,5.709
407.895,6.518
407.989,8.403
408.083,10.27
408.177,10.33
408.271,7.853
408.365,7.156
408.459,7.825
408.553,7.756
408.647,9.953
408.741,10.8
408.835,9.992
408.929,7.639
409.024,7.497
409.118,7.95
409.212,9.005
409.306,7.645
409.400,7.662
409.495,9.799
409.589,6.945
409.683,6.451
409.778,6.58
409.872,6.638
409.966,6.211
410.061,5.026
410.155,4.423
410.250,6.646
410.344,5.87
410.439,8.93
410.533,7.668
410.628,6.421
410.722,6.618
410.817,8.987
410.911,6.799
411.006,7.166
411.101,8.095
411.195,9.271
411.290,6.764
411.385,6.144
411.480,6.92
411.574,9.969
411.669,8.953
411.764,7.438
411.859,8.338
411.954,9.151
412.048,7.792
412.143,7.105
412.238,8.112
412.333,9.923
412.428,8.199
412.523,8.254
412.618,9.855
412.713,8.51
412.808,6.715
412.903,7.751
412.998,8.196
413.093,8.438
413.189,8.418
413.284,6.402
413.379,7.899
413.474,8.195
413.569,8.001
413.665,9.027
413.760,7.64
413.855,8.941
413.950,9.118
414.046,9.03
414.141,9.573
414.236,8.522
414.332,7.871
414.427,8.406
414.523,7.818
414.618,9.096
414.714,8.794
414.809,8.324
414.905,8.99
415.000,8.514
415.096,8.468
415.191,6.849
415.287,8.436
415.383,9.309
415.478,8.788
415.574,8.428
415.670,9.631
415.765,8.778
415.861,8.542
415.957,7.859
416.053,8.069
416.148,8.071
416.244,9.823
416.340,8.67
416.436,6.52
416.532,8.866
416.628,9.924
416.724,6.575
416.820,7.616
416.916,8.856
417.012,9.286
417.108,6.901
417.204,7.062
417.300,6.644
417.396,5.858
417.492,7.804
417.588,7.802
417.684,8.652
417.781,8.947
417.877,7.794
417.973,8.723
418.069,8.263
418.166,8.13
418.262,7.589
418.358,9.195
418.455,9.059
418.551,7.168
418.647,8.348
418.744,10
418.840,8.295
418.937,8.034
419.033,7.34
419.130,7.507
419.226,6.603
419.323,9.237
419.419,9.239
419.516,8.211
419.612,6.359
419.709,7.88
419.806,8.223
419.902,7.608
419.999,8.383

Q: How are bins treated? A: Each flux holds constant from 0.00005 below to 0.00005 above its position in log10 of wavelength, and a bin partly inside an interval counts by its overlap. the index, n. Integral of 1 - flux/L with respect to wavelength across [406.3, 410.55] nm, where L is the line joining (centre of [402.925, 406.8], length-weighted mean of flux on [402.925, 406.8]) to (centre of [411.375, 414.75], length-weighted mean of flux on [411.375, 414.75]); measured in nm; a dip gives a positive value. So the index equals 0.22 nm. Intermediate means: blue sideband 8.11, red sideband 8.31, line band 7.77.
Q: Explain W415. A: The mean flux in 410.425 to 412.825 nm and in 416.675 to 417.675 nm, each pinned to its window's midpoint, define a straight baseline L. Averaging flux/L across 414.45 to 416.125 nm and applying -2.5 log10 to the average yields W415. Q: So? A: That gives -0.11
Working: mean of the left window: 8.01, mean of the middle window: 8.5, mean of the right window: 7.49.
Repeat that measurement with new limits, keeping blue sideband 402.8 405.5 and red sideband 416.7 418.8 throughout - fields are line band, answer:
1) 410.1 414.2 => 0.03 mag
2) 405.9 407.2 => 0.04 mag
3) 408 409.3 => -0.06 mag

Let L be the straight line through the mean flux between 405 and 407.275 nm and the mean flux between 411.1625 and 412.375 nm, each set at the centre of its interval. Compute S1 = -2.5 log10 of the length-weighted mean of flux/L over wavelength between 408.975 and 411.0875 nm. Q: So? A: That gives 0.14 mag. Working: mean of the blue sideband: 8.17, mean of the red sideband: 8.12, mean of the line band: 7.15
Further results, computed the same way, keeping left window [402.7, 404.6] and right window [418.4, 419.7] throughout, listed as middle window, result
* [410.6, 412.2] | 0.06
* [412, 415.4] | -0.02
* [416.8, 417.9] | 0.05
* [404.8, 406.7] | 0.05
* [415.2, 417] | -0.04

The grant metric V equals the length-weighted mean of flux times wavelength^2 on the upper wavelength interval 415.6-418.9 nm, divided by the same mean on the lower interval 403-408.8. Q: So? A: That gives 1.1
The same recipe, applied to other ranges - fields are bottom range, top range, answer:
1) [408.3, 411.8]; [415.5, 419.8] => 1.11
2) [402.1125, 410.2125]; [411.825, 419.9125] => 1.06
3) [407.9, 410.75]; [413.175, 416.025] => 1.12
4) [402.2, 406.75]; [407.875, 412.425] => 0.97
